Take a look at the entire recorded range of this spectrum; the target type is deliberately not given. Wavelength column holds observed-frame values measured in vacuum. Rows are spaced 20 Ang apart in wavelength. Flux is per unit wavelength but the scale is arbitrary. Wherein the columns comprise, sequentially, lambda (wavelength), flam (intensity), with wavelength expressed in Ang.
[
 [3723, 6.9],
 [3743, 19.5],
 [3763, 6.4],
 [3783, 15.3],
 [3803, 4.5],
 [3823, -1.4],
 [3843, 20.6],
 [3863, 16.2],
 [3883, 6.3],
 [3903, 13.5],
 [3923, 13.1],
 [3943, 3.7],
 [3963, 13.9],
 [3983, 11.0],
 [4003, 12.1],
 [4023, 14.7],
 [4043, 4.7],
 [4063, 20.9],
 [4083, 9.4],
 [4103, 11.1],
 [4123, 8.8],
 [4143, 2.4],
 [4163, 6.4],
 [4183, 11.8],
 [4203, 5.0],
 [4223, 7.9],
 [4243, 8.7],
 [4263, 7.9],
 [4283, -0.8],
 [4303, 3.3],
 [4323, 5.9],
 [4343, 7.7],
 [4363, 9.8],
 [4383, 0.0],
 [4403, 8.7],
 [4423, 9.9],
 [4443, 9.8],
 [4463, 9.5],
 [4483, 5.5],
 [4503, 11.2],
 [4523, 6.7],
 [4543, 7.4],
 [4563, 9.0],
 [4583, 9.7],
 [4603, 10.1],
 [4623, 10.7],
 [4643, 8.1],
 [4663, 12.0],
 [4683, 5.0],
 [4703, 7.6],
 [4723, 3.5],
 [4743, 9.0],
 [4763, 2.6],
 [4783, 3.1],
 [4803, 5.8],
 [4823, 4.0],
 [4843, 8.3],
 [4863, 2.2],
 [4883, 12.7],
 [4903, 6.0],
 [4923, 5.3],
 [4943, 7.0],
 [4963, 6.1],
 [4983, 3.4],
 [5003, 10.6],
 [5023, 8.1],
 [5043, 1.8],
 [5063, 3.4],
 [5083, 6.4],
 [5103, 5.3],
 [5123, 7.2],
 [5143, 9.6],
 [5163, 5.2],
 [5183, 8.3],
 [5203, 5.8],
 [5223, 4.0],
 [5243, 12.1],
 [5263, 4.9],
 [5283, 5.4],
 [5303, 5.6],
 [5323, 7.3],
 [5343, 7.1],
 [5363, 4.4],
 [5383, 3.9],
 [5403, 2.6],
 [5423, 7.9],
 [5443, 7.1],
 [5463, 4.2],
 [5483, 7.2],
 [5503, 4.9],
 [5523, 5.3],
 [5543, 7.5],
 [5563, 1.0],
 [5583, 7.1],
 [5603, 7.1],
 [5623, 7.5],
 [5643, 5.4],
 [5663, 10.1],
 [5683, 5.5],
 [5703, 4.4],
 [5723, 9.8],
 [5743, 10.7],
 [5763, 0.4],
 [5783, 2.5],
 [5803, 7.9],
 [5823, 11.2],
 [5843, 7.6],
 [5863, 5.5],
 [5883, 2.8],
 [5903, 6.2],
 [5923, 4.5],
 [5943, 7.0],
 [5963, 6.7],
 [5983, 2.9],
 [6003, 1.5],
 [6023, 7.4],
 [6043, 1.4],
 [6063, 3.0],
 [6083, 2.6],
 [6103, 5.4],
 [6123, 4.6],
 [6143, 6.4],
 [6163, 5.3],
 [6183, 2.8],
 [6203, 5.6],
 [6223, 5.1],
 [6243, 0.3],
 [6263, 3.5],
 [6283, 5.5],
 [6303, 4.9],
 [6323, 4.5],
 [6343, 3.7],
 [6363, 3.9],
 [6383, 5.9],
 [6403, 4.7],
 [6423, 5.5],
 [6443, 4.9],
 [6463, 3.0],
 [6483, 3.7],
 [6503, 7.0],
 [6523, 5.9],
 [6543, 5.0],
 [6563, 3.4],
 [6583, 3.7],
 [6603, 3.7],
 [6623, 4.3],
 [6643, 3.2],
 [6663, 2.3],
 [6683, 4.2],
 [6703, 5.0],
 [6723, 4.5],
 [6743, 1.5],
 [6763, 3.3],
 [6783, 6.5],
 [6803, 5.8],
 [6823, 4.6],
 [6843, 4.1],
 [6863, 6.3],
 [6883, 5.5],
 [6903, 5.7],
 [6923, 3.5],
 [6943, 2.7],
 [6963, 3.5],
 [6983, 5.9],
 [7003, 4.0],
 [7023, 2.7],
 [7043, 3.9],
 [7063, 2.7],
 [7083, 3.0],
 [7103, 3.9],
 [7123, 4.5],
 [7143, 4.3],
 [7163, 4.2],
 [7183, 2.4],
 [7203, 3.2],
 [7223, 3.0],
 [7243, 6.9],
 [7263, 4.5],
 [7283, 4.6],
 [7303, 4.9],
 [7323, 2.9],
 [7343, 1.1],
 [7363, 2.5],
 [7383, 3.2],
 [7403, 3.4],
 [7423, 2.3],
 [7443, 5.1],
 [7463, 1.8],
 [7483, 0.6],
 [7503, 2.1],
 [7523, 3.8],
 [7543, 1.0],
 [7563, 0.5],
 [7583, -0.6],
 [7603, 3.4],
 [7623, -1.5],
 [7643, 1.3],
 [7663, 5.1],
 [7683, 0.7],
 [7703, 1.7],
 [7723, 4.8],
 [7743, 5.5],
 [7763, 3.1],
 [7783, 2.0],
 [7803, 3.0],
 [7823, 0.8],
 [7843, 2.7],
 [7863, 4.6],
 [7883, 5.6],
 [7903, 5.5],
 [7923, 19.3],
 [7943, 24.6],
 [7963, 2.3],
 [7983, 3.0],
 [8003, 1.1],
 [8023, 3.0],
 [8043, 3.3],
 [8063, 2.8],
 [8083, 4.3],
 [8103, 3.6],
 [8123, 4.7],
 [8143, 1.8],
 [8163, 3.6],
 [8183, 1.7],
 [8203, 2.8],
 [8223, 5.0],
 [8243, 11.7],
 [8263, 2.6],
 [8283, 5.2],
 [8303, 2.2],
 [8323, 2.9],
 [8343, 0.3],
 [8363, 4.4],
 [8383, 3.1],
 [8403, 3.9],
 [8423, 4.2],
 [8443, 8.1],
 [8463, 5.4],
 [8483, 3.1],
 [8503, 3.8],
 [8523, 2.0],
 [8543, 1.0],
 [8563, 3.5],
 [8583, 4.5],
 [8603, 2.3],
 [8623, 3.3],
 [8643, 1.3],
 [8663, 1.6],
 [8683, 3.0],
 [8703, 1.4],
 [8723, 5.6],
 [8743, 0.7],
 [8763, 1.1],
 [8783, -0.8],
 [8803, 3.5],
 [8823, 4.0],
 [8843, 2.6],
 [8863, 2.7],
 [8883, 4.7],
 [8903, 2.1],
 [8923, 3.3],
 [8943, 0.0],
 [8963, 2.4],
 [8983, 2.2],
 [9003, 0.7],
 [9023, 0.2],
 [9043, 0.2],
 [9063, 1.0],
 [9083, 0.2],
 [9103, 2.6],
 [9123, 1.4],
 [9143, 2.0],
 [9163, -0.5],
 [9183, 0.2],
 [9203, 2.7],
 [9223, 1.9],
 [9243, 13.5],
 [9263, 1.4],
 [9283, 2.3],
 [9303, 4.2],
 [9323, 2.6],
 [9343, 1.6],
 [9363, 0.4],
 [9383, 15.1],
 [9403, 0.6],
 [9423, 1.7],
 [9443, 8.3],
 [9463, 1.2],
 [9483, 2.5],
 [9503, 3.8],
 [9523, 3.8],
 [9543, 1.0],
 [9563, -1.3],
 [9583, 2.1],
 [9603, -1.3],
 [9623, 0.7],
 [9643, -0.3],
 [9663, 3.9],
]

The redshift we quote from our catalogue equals 1.128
